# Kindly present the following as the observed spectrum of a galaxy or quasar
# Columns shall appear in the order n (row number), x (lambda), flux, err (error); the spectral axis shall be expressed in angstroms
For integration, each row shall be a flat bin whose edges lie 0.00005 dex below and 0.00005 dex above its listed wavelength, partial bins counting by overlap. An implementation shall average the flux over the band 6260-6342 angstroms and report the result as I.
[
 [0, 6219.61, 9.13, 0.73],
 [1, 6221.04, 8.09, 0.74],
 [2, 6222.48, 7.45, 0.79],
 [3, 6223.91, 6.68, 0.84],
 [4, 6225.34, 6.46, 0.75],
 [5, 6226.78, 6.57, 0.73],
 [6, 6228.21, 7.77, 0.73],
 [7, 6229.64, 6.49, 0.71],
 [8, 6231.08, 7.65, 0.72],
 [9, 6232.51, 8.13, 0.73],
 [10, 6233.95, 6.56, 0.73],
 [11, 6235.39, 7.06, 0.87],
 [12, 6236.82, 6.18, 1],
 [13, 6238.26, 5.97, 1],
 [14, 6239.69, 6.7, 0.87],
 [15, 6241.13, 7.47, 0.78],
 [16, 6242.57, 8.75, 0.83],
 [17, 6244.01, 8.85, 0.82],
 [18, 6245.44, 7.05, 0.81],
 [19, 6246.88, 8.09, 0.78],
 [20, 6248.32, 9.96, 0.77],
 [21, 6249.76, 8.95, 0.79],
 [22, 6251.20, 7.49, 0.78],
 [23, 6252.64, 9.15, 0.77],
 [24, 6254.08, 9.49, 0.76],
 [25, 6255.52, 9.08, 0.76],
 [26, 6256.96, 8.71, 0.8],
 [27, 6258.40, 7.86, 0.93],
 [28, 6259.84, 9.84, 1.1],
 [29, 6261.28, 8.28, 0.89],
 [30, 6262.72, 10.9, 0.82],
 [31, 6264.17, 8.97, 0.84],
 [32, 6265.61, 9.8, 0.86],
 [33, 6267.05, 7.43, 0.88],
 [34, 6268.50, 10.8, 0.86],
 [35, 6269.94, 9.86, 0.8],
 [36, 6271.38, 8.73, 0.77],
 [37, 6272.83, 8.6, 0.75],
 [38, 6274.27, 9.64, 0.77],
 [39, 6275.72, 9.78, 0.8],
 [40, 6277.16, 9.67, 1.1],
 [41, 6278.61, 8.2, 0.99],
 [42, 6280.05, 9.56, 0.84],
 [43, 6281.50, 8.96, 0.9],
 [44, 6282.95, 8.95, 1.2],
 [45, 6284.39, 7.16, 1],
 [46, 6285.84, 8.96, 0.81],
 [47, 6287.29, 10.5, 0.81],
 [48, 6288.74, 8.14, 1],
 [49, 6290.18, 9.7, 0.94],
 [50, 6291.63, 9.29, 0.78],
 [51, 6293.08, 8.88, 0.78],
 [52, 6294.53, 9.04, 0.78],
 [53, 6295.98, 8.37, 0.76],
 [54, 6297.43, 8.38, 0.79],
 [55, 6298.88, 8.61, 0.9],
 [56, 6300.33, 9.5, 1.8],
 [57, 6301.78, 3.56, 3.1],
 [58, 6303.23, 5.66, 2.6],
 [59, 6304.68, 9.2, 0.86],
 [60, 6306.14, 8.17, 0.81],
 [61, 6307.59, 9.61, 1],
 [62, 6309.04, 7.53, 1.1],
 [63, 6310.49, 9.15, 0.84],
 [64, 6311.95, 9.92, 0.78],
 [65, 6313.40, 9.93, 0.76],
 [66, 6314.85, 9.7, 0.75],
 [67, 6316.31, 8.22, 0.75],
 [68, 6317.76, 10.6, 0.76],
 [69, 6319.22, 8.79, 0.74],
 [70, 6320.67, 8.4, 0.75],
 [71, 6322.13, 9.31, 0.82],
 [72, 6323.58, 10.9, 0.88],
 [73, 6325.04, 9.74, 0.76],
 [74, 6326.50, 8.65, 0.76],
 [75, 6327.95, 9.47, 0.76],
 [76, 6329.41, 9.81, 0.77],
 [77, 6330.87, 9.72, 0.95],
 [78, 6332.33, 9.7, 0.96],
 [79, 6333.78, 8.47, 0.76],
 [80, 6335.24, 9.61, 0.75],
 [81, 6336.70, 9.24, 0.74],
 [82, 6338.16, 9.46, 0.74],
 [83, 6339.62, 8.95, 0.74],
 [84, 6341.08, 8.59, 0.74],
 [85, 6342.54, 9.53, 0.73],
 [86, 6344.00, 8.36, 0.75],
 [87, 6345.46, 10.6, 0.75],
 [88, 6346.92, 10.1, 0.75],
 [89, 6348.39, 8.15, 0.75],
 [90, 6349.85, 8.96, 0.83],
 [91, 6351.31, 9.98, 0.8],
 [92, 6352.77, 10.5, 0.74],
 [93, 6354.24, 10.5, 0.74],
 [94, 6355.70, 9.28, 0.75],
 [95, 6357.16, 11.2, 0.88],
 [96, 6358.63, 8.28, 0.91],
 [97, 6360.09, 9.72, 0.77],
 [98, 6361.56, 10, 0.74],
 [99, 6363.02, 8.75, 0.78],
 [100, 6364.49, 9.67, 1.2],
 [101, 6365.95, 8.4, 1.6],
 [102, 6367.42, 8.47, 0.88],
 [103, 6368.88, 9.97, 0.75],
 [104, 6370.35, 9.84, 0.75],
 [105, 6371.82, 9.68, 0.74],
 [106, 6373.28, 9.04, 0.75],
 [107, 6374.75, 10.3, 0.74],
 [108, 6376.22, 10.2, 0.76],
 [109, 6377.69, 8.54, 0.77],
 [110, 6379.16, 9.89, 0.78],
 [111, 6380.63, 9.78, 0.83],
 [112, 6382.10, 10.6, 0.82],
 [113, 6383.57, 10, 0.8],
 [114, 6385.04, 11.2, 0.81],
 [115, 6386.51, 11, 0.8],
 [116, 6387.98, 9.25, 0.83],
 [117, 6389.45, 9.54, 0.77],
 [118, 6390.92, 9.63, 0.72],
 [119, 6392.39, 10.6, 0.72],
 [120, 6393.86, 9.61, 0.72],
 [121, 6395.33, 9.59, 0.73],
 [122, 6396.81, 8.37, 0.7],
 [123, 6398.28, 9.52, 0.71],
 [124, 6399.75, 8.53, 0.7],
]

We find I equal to 9.02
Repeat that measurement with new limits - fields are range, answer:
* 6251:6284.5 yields 9.1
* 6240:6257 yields 8.53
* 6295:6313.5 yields 8.23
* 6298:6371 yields 9.17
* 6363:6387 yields 9.74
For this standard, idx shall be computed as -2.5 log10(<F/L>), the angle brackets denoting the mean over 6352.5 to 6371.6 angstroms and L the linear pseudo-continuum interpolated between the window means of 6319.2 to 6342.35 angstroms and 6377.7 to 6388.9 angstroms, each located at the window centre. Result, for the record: 0.03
